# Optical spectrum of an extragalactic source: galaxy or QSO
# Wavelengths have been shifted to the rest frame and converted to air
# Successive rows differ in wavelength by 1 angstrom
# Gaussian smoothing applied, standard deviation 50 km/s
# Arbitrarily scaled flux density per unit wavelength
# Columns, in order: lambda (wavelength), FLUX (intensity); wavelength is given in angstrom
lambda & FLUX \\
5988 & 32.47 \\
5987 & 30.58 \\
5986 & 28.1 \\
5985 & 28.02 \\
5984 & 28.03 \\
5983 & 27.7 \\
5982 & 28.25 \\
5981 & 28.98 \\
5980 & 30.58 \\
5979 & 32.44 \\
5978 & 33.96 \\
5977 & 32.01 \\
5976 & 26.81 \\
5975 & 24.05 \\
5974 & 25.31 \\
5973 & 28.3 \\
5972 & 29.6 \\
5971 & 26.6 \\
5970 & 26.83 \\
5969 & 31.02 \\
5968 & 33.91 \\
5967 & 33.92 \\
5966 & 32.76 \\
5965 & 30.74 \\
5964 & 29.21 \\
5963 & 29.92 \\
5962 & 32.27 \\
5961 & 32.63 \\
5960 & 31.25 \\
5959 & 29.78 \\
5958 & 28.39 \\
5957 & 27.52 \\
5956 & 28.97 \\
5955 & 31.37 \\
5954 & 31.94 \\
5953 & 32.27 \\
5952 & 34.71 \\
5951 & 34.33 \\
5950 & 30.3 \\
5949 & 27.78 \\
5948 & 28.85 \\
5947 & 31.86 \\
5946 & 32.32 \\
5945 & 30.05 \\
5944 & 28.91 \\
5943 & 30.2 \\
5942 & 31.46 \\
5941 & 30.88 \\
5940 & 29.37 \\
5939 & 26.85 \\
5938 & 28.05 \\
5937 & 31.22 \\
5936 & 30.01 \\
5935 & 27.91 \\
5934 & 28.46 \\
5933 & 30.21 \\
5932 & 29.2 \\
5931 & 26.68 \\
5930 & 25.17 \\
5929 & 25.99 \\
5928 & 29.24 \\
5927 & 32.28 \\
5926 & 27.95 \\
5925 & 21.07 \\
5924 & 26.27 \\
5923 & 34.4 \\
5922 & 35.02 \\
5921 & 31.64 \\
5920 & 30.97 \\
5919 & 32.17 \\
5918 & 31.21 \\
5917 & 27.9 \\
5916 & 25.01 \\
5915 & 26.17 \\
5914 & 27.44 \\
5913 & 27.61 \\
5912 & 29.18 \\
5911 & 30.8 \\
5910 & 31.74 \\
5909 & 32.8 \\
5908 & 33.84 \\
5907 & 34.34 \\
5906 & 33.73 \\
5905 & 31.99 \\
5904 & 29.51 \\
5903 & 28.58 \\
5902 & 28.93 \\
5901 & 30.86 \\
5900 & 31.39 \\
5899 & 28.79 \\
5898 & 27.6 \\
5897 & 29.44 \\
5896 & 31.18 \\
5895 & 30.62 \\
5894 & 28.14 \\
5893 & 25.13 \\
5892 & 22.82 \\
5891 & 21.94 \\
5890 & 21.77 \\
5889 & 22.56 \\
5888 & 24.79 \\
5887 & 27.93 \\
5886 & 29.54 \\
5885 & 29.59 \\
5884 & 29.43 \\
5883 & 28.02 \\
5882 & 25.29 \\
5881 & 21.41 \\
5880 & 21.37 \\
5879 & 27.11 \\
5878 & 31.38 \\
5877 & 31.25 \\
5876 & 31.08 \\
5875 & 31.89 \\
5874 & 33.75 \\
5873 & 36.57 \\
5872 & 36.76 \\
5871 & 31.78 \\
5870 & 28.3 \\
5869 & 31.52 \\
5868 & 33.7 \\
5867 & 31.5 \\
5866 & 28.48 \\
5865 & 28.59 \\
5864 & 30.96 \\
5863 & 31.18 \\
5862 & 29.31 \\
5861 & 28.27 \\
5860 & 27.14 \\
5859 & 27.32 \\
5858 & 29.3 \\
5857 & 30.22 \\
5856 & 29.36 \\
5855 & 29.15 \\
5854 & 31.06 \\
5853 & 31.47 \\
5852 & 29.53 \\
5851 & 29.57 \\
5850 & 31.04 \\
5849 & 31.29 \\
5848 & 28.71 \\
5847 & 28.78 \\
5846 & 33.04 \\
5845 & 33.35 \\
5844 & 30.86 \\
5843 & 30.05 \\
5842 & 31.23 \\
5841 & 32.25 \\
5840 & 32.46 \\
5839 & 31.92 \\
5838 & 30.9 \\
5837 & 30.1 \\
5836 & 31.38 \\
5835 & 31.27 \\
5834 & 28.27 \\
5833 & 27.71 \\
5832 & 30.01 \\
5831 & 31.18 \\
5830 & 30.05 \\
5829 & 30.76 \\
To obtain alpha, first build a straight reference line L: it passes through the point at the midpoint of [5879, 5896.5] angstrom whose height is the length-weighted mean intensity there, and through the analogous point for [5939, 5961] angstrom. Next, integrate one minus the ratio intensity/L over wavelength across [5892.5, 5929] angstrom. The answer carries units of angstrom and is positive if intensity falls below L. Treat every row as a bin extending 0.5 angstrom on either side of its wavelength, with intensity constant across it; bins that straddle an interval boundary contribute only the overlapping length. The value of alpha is -2.8 angstrom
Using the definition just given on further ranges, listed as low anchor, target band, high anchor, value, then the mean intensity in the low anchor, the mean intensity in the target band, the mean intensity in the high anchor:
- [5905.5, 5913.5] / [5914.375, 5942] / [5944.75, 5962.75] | 2.1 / 31.8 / 29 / 30.9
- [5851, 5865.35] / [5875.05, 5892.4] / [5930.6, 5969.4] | 1.9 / 29.5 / 26.5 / 30.5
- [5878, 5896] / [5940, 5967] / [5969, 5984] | -2.7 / 26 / 30.8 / 28.7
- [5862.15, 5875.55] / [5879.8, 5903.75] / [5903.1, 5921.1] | 3.1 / 31.9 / 27.1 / 30.4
